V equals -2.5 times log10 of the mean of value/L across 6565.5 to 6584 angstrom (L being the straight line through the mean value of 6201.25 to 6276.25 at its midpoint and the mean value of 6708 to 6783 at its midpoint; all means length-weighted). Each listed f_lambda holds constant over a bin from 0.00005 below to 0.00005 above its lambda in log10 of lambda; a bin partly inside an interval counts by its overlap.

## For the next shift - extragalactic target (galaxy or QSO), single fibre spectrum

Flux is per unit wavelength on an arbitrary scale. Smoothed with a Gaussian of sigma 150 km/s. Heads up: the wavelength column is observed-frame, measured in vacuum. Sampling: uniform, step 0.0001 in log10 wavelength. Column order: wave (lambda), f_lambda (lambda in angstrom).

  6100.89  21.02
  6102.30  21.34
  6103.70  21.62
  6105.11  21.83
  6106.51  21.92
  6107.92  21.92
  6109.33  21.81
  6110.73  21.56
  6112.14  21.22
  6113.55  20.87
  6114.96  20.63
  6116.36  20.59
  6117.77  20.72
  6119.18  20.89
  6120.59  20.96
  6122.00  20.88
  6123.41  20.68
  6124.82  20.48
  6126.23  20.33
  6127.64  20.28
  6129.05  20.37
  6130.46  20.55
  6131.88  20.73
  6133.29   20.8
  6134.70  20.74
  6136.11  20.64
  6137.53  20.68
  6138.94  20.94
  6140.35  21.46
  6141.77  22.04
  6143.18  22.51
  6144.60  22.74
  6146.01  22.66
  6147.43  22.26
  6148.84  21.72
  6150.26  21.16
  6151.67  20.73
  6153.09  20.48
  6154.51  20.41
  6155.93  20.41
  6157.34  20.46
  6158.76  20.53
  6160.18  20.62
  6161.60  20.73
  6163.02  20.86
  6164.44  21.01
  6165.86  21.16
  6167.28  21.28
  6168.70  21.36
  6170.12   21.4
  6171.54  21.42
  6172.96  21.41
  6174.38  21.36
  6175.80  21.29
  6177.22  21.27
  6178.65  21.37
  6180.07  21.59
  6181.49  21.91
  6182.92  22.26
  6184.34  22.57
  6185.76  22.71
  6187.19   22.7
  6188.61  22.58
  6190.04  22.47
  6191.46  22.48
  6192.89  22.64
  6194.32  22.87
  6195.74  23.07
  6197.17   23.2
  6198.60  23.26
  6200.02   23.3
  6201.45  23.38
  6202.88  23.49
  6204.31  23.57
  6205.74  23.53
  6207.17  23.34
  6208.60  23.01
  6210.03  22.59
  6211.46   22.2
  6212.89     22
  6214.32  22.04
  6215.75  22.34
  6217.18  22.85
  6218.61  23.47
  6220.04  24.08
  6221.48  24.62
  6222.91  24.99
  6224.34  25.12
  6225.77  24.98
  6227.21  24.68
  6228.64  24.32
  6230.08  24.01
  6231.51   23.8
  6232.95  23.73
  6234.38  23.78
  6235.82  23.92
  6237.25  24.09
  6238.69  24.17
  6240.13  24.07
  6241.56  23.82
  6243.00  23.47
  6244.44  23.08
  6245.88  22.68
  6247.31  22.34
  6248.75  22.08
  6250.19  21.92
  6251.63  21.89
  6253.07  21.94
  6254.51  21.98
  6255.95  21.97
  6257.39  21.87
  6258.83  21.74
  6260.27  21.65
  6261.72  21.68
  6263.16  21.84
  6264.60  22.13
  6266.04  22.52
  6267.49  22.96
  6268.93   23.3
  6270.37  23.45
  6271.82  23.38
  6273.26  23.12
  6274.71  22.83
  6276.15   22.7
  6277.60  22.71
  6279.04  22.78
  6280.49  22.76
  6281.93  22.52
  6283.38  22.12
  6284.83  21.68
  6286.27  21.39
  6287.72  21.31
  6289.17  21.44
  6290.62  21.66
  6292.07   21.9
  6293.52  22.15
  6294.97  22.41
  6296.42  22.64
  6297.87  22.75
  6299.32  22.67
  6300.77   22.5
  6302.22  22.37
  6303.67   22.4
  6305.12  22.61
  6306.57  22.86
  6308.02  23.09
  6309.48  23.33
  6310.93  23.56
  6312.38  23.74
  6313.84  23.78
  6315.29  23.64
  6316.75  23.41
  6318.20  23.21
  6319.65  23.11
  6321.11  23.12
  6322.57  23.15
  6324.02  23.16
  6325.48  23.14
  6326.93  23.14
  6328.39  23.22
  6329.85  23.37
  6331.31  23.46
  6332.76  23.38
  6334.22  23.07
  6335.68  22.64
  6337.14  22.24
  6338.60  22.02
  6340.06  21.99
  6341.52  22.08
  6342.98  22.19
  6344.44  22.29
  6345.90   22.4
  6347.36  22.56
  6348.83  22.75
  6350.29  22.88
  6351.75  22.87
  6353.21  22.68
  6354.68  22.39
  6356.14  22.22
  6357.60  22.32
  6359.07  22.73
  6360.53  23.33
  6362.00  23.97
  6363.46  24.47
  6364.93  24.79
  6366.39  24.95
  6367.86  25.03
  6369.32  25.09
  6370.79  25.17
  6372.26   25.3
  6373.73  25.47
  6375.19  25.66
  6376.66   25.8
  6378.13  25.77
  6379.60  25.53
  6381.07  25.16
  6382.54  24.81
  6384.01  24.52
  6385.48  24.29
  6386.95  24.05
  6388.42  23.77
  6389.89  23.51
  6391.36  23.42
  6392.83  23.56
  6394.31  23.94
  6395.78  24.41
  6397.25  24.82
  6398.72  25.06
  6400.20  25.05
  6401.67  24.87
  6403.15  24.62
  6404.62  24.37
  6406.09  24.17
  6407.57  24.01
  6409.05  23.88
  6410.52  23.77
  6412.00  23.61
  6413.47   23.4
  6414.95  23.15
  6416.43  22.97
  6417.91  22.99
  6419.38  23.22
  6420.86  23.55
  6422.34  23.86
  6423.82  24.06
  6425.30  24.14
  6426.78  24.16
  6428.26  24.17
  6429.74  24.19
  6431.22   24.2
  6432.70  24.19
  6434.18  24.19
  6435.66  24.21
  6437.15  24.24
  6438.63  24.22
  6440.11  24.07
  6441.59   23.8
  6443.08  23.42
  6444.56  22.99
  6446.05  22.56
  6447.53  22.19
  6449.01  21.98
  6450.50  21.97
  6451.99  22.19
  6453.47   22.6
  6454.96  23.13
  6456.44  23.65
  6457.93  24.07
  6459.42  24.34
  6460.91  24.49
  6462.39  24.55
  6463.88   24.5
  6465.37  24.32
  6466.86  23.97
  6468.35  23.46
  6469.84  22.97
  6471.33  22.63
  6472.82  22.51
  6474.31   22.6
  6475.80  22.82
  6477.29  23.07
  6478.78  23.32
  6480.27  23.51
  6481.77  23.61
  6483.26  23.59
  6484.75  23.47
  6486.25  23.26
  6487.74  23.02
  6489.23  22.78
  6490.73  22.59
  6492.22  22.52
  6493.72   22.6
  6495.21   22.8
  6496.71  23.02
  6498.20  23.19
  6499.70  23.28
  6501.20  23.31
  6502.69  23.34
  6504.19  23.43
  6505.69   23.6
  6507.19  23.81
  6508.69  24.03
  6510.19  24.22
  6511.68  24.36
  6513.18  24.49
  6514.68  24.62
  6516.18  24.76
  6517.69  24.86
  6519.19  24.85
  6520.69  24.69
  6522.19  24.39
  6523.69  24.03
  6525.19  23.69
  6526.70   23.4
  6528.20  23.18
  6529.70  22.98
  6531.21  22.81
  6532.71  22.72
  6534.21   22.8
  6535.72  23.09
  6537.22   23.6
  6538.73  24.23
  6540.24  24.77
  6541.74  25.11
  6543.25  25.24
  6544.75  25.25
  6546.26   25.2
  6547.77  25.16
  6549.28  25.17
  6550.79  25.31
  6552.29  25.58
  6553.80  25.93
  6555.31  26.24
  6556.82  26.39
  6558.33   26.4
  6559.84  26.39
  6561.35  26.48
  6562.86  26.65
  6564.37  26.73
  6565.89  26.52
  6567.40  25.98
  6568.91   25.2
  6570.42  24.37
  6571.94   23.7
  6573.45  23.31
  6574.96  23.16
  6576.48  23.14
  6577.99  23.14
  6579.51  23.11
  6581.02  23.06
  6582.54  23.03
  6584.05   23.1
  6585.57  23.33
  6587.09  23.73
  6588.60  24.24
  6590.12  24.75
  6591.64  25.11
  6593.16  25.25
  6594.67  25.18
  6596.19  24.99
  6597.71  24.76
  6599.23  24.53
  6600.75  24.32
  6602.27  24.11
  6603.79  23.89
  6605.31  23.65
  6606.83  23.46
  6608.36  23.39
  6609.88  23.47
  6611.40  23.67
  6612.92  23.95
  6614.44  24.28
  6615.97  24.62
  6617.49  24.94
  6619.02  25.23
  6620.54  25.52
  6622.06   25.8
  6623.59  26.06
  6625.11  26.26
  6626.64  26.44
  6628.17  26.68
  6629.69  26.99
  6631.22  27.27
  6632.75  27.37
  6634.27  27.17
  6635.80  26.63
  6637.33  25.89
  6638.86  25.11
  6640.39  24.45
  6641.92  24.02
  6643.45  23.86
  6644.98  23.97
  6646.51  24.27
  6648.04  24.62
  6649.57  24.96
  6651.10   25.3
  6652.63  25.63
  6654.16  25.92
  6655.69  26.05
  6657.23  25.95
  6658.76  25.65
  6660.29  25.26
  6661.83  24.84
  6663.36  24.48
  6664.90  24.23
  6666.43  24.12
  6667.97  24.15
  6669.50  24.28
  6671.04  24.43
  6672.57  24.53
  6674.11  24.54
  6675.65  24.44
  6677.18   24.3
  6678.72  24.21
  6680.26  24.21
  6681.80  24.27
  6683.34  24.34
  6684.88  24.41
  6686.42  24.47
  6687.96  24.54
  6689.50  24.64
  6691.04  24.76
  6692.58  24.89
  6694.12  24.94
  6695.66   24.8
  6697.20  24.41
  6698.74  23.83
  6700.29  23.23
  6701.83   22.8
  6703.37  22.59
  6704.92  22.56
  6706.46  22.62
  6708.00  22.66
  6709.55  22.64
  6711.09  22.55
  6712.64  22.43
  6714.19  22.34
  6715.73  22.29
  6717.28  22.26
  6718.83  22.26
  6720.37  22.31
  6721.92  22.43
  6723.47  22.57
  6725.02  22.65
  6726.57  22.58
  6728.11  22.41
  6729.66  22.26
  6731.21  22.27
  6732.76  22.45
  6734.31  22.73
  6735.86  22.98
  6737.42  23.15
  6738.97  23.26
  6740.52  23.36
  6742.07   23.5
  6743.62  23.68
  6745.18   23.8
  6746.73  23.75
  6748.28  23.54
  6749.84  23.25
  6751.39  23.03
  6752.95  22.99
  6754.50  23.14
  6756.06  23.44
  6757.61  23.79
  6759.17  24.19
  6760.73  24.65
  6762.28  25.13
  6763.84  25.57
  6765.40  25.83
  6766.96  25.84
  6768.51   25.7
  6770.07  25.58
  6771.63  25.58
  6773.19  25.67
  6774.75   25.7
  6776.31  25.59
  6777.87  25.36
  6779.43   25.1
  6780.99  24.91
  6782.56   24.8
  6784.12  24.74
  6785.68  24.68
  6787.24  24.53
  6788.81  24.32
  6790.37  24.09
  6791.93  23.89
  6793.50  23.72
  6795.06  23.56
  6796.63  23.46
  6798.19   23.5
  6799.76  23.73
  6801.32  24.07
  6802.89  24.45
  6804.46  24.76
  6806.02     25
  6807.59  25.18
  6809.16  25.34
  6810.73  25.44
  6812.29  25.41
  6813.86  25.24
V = -0.02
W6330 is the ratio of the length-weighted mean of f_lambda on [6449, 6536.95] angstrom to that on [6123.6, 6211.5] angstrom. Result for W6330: 1.1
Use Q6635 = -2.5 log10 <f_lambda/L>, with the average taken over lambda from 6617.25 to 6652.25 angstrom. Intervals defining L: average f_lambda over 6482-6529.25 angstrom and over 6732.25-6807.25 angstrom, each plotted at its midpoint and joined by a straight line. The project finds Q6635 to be -0.073 mag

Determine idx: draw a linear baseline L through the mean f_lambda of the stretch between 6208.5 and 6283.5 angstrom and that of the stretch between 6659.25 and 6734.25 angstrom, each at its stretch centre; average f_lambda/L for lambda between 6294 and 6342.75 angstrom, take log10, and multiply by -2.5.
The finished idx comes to 0.008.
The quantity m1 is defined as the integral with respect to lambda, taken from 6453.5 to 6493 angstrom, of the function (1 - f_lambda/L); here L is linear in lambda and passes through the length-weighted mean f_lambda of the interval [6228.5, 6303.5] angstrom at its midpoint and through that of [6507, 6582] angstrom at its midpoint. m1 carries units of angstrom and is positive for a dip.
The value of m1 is 1.1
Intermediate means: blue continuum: 22.6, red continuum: 24.6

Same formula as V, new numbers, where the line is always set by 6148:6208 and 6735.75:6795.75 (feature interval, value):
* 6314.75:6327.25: -0.035 mag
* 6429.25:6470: -0.026 mag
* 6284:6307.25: 0.011 mag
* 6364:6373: -0.106 mag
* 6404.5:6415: -0.044 mag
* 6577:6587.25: 0.019 mag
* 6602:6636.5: -0.067 mag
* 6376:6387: -0.104 mag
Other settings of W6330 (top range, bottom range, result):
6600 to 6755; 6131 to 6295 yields 1.08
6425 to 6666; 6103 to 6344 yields 1.09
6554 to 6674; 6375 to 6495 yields 1.05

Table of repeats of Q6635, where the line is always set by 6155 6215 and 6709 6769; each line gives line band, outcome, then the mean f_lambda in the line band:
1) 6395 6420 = -0.069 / 24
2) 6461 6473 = -0.048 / 23.7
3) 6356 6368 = -0.062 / 23.8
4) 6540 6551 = -0.104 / 25.2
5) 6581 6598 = -0.059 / 24.2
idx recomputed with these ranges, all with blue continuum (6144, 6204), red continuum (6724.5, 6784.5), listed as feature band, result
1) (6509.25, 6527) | -0.06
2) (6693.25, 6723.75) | 0.04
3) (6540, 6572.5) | -0.10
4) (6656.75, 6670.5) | -0.05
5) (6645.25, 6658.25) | -0.07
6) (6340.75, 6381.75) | -0.06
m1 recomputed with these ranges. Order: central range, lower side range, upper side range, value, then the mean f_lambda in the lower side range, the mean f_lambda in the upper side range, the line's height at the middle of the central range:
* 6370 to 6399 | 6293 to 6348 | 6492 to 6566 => -1.7 angstrom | 22.9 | 24.4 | 23.3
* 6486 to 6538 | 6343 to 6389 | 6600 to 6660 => 2.3 angstrom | 24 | 25.2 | 24.6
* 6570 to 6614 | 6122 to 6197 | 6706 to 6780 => -1.6 angstrom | 21.4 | 23.6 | 23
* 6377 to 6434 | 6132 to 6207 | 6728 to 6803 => -3.6 angstrom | 21.8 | 24.1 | 22.7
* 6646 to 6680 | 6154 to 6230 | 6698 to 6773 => -2.3 angstrom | 22.4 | 23.4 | 23.2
